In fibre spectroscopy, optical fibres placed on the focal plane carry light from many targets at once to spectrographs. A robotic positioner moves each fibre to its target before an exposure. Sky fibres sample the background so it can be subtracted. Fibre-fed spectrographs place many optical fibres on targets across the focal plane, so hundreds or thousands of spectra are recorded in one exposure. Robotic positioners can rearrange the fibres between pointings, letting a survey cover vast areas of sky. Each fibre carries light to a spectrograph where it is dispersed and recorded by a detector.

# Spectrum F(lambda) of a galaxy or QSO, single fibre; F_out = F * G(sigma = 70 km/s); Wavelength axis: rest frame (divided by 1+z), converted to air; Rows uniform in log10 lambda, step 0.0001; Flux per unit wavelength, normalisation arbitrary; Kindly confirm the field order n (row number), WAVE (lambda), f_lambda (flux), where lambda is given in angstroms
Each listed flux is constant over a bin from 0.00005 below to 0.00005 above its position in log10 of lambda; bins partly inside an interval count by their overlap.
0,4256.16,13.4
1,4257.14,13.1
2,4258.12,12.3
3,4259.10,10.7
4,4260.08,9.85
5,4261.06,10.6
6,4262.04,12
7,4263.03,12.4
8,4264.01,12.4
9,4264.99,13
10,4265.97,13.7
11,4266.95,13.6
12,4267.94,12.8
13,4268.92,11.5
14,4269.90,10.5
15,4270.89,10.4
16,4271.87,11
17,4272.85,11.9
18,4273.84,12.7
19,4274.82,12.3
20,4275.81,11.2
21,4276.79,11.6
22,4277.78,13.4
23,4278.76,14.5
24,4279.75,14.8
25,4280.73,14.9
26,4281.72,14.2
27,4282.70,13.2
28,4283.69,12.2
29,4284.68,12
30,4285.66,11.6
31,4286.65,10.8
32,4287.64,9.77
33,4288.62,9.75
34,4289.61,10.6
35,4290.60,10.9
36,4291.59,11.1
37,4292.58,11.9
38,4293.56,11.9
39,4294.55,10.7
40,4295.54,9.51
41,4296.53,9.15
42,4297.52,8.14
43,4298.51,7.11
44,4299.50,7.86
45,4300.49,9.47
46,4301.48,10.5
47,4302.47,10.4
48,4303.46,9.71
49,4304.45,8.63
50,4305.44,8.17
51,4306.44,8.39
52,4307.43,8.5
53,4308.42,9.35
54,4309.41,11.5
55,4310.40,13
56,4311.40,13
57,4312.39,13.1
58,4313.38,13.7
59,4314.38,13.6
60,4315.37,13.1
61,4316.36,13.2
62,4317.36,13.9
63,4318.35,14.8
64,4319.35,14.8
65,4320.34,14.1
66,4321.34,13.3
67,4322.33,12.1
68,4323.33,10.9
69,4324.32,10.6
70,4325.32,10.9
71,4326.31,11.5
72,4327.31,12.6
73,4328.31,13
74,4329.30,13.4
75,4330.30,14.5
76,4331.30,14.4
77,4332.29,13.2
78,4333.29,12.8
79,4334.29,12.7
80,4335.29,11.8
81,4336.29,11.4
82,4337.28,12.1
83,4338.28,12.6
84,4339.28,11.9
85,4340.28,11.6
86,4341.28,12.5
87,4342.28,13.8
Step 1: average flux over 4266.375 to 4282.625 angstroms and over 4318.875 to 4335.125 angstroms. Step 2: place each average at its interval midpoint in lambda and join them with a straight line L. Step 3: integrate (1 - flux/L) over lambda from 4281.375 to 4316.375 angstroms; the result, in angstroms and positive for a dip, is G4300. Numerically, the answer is 5.3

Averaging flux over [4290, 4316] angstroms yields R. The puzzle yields 10.5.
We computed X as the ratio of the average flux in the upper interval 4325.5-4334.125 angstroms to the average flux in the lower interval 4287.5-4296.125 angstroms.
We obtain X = 1.22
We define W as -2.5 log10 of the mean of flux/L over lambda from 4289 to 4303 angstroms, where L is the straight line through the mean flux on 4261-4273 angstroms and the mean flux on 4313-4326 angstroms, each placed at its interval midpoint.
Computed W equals 0.25 mag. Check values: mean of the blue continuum 12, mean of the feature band 9.94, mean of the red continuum 13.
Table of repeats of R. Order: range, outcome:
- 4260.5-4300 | 11.6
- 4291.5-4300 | 9.64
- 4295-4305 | 9.05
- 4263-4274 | 12.1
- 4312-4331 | 13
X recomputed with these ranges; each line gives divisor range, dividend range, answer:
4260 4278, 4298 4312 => 0.81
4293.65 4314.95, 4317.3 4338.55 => 1.25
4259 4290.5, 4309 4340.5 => 1.06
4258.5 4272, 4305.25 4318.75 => 1.02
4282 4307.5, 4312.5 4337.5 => 1.27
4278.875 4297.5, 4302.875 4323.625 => 1.03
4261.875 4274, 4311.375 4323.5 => 1.11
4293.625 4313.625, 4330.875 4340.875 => 1.25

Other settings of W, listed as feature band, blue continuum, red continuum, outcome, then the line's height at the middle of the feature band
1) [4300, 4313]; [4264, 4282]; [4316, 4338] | 0.230 mag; 12.7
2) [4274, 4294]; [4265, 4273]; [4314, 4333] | 0.012 mag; 12.3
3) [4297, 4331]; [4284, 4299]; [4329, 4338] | 0.024 mag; 11.7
